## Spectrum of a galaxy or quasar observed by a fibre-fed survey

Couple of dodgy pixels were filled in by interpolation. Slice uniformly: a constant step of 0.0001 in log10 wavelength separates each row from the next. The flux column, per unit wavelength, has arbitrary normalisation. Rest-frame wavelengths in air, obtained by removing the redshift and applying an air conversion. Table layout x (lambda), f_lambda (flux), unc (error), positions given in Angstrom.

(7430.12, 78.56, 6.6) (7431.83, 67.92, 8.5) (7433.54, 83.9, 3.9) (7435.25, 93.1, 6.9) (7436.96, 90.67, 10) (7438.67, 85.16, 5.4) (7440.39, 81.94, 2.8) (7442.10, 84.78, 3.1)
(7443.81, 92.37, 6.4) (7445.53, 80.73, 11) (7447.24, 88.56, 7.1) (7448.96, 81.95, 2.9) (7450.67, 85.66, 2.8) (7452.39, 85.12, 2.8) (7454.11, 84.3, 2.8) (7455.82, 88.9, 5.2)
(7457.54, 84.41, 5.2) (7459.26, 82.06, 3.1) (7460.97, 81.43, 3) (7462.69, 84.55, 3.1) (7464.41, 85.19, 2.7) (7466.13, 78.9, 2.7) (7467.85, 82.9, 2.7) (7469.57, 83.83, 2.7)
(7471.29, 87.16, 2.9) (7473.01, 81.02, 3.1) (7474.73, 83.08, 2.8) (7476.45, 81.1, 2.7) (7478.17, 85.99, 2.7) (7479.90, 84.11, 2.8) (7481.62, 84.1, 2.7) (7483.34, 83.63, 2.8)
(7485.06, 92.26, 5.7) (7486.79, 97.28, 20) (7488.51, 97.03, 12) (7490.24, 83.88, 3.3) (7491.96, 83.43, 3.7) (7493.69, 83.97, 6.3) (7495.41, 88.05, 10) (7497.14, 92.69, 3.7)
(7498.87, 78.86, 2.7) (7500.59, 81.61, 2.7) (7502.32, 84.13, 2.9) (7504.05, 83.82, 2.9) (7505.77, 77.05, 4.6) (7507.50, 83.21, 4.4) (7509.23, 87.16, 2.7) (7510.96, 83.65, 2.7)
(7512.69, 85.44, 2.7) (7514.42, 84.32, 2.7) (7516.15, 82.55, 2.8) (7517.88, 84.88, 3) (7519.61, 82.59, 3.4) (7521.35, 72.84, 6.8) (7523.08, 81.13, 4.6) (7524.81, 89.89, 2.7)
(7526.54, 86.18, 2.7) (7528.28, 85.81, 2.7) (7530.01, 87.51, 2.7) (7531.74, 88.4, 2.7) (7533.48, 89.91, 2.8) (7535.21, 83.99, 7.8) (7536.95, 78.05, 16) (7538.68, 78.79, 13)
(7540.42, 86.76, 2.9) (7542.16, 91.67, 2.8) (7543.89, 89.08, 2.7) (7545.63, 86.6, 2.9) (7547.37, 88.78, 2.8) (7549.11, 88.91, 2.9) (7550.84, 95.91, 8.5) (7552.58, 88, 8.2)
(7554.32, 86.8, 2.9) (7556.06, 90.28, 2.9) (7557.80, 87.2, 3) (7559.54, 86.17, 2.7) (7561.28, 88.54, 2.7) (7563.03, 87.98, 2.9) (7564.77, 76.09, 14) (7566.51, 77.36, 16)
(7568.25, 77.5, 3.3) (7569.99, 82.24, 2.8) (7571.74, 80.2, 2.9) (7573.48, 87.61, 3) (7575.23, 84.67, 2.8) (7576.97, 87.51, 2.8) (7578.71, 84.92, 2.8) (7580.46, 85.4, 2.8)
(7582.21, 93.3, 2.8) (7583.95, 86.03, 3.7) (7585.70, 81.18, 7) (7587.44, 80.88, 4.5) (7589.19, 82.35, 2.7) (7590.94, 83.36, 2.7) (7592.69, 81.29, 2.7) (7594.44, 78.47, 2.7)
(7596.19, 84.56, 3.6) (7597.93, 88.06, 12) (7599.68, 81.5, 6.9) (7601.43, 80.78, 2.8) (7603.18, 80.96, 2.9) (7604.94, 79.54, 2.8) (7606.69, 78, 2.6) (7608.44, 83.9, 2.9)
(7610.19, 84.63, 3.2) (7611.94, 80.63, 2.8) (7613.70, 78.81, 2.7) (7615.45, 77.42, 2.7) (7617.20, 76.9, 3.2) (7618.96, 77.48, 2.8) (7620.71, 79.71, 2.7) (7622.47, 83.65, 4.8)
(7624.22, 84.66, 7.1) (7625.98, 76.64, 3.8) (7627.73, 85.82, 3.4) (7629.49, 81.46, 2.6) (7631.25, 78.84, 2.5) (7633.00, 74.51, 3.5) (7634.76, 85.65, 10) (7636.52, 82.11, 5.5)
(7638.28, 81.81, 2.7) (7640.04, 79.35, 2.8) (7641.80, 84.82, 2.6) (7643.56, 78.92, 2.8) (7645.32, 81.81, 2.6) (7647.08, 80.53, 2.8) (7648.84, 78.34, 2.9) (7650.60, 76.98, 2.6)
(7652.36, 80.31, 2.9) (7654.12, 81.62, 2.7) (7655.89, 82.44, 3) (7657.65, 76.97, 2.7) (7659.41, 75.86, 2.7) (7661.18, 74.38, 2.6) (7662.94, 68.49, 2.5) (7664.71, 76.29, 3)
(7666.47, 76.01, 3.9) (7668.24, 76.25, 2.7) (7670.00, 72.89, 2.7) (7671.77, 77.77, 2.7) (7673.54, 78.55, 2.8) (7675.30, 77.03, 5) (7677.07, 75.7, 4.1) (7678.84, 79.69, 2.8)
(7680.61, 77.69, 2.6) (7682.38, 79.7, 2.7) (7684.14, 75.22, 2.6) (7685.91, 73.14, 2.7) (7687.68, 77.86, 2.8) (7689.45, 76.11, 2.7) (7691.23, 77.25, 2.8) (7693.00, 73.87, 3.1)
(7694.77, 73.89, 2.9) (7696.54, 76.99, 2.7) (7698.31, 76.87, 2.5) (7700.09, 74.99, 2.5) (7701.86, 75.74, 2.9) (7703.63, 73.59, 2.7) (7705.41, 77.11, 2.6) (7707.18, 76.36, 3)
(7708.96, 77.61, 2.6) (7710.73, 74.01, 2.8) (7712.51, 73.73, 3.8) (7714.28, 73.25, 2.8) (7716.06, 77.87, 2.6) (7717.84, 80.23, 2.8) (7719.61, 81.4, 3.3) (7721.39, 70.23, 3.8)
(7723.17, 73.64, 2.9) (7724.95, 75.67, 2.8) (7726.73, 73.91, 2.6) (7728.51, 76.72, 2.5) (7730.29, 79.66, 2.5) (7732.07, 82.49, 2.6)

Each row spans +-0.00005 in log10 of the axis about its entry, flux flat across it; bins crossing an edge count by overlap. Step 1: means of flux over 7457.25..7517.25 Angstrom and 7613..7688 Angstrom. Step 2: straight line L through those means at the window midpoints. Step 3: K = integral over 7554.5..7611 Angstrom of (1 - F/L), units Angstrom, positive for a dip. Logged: -1.7 Angstrom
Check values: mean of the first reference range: 84.7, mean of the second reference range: 78.6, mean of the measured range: 83.5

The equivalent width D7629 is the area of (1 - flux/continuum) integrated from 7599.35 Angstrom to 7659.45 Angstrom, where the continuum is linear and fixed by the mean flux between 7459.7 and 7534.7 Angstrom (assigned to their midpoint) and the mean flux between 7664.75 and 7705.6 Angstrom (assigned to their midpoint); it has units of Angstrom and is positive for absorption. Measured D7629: -1.27 Angstrom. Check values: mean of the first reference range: 84.8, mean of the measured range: 80.4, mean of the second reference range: 76.2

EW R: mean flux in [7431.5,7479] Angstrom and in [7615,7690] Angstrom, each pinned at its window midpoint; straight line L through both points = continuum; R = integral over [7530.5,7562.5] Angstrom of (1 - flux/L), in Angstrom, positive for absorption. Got -2.26 Angstrom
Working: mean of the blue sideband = 84.4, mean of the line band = 87.4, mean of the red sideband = 78.6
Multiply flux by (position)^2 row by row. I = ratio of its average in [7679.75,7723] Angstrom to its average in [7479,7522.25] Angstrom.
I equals 0.9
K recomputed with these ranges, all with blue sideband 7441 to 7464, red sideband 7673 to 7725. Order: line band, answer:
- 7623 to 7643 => -0.7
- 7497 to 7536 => -0.7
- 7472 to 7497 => -0.8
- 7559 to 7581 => -0.7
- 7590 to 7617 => -0.6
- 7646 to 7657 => -0.3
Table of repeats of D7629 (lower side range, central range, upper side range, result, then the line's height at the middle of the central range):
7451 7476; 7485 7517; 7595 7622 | -1.01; 83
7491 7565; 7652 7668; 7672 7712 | 0.27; 78.1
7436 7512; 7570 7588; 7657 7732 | -0.97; 80.8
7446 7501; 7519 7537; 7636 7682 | -0.30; 83.1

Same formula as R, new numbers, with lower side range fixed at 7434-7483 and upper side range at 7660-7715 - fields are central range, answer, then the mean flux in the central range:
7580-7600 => -1.1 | 83.9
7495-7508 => -0.1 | 83.5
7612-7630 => -0.4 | 80.2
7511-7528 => -0.2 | 83.4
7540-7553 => -1.3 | 89.6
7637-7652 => -0.6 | 80.4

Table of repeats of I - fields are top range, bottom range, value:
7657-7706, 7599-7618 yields 0.96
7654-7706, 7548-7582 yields 0.92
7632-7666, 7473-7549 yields 0.96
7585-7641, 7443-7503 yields 0.99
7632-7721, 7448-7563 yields 0.95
